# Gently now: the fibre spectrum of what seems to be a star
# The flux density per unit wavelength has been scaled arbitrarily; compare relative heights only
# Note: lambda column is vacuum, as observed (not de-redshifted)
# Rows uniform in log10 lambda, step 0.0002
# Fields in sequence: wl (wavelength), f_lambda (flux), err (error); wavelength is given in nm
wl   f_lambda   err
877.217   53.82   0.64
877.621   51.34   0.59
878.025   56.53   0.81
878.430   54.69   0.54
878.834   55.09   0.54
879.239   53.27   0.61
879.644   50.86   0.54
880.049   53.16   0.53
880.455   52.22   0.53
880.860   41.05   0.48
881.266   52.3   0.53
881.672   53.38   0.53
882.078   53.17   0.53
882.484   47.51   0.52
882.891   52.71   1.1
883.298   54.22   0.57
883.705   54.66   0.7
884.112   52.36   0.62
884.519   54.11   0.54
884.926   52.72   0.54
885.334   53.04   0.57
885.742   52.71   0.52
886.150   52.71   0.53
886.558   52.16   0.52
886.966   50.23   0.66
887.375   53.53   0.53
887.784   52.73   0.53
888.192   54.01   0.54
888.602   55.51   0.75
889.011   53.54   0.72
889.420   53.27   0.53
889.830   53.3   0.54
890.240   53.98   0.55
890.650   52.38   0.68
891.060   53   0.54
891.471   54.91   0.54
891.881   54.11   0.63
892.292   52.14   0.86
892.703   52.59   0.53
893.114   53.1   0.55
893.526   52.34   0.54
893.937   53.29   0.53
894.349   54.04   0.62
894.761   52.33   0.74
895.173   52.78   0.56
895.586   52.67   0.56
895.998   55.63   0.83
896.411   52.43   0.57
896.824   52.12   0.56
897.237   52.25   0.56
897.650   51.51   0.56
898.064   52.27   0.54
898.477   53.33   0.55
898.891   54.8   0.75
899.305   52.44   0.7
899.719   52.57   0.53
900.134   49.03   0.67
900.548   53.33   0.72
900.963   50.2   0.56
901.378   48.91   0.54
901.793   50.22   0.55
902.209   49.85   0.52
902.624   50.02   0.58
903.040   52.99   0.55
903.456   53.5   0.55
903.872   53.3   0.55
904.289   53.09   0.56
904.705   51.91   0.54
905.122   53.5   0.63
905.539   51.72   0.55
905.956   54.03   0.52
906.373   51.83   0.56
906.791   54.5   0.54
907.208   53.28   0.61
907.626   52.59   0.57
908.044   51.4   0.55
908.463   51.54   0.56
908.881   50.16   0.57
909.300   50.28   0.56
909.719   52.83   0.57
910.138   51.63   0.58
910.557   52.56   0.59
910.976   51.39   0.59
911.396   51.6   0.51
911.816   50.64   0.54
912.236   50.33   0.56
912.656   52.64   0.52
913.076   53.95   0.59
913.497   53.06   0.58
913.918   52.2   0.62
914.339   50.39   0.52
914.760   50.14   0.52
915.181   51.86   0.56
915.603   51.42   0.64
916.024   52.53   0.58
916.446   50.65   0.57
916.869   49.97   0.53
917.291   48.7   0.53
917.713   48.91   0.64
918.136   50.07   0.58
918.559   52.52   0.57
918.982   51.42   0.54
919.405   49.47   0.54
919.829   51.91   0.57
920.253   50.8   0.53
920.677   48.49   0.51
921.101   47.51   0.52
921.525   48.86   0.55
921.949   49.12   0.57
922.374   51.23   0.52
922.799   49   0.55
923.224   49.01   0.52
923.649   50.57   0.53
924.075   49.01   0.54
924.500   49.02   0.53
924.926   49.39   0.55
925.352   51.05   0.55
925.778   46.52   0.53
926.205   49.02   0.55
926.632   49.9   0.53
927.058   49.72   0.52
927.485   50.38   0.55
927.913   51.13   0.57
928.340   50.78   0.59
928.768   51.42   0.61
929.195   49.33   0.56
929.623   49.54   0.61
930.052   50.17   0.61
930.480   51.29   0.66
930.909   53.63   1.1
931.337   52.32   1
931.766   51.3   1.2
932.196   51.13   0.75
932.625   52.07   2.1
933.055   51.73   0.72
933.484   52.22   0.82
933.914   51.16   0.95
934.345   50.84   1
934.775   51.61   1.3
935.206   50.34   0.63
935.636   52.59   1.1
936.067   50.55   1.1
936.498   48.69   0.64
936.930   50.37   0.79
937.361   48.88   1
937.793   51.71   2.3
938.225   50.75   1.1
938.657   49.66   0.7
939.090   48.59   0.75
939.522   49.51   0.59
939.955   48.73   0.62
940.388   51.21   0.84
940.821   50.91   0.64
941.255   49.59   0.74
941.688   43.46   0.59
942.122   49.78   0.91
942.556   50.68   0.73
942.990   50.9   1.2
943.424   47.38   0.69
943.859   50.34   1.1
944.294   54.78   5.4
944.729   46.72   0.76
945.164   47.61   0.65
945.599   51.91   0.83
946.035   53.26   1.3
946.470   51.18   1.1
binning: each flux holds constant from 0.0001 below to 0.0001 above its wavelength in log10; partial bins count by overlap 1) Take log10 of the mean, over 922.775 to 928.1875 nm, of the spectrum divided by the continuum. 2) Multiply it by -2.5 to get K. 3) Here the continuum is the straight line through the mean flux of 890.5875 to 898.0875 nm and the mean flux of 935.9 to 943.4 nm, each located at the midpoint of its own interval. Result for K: 0.02 mag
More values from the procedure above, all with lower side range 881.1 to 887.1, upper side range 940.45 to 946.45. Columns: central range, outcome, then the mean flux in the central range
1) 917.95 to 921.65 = 0.02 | 50.1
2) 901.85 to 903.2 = 0.02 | 50.8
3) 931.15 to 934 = -0.03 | 51.7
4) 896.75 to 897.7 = 0.00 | 52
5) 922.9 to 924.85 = 0.03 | 49.4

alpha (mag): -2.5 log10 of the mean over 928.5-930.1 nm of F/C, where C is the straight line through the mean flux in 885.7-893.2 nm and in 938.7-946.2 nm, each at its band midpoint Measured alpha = 0.01 mag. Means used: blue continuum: 53.2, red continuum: 49.7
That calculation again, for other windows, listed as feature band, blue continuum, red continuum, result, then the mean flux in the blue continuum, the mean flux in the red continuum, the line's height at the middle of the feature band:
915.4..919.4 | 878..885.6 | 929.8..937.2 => 0.02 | 52.4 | 51.3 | 51.6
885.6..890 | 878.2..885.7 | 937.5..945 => -0.02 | 52.3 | 49.7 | 52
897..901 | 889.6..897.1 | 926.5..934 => 0.01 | 53.2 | 51.1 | 52.8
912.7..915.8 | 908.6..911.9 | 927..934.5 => -0.01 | 51.4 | 51.1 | 51.4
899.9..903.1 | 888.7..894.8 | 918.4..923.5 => 0.04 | 53.3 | 49.9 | 52.2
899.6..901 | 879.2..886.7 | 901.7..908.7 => 0.02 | 52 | 52.3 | 52.3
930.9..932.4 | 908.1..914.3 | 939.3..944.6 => -0.03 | 51.7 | 49.7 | 50.4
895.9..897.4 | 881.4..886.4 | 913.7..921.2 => -0.02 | 52.8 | 50.5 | 51.9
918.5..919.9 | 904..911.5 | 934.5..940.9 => 0.01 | 52.2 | 50.3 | 51.5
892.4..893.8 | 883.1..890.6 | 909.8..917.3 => 0.00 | 53.2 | 51.5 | 52.8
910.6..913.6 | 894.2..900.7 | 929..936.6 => 0.00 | 52.7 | 51.2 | 52.1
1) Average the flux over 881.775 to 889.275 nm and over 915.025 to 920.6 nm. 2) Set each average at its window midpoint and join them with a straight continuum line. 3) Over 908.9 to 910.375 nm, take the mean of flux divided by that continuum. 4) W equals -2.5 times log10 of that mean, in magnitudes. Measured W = 0.00 mag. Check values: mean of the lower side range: 52.9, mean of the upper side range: 50.7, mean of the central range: 51.4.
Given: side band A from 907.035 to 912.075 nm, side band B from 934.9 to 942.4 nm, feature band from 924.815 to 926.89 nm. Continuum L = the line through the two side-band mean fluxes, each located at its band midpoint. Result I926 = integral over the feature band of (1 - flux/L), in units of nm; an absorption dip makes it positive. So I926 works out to 0.06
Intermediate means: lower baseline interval 51.6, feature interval 49.2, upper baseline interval 49.8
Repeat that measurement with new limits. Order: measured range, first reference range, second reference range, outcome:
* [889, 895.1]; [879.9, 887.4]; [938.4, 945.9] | -0.19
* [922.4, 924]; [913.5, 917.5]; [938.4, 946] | 0.03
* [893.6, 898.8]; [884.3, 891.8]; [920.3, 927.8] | -0.06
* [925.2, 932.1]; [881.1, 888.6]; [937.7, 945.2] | -0.02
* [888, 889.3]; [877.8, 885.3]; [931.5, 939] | -0.05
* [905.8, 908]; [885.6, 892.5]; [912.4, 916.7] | -0.04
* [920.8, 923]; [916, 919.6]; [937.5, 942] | 0.05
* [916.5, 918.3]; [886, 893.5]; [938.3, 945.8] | 0.06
